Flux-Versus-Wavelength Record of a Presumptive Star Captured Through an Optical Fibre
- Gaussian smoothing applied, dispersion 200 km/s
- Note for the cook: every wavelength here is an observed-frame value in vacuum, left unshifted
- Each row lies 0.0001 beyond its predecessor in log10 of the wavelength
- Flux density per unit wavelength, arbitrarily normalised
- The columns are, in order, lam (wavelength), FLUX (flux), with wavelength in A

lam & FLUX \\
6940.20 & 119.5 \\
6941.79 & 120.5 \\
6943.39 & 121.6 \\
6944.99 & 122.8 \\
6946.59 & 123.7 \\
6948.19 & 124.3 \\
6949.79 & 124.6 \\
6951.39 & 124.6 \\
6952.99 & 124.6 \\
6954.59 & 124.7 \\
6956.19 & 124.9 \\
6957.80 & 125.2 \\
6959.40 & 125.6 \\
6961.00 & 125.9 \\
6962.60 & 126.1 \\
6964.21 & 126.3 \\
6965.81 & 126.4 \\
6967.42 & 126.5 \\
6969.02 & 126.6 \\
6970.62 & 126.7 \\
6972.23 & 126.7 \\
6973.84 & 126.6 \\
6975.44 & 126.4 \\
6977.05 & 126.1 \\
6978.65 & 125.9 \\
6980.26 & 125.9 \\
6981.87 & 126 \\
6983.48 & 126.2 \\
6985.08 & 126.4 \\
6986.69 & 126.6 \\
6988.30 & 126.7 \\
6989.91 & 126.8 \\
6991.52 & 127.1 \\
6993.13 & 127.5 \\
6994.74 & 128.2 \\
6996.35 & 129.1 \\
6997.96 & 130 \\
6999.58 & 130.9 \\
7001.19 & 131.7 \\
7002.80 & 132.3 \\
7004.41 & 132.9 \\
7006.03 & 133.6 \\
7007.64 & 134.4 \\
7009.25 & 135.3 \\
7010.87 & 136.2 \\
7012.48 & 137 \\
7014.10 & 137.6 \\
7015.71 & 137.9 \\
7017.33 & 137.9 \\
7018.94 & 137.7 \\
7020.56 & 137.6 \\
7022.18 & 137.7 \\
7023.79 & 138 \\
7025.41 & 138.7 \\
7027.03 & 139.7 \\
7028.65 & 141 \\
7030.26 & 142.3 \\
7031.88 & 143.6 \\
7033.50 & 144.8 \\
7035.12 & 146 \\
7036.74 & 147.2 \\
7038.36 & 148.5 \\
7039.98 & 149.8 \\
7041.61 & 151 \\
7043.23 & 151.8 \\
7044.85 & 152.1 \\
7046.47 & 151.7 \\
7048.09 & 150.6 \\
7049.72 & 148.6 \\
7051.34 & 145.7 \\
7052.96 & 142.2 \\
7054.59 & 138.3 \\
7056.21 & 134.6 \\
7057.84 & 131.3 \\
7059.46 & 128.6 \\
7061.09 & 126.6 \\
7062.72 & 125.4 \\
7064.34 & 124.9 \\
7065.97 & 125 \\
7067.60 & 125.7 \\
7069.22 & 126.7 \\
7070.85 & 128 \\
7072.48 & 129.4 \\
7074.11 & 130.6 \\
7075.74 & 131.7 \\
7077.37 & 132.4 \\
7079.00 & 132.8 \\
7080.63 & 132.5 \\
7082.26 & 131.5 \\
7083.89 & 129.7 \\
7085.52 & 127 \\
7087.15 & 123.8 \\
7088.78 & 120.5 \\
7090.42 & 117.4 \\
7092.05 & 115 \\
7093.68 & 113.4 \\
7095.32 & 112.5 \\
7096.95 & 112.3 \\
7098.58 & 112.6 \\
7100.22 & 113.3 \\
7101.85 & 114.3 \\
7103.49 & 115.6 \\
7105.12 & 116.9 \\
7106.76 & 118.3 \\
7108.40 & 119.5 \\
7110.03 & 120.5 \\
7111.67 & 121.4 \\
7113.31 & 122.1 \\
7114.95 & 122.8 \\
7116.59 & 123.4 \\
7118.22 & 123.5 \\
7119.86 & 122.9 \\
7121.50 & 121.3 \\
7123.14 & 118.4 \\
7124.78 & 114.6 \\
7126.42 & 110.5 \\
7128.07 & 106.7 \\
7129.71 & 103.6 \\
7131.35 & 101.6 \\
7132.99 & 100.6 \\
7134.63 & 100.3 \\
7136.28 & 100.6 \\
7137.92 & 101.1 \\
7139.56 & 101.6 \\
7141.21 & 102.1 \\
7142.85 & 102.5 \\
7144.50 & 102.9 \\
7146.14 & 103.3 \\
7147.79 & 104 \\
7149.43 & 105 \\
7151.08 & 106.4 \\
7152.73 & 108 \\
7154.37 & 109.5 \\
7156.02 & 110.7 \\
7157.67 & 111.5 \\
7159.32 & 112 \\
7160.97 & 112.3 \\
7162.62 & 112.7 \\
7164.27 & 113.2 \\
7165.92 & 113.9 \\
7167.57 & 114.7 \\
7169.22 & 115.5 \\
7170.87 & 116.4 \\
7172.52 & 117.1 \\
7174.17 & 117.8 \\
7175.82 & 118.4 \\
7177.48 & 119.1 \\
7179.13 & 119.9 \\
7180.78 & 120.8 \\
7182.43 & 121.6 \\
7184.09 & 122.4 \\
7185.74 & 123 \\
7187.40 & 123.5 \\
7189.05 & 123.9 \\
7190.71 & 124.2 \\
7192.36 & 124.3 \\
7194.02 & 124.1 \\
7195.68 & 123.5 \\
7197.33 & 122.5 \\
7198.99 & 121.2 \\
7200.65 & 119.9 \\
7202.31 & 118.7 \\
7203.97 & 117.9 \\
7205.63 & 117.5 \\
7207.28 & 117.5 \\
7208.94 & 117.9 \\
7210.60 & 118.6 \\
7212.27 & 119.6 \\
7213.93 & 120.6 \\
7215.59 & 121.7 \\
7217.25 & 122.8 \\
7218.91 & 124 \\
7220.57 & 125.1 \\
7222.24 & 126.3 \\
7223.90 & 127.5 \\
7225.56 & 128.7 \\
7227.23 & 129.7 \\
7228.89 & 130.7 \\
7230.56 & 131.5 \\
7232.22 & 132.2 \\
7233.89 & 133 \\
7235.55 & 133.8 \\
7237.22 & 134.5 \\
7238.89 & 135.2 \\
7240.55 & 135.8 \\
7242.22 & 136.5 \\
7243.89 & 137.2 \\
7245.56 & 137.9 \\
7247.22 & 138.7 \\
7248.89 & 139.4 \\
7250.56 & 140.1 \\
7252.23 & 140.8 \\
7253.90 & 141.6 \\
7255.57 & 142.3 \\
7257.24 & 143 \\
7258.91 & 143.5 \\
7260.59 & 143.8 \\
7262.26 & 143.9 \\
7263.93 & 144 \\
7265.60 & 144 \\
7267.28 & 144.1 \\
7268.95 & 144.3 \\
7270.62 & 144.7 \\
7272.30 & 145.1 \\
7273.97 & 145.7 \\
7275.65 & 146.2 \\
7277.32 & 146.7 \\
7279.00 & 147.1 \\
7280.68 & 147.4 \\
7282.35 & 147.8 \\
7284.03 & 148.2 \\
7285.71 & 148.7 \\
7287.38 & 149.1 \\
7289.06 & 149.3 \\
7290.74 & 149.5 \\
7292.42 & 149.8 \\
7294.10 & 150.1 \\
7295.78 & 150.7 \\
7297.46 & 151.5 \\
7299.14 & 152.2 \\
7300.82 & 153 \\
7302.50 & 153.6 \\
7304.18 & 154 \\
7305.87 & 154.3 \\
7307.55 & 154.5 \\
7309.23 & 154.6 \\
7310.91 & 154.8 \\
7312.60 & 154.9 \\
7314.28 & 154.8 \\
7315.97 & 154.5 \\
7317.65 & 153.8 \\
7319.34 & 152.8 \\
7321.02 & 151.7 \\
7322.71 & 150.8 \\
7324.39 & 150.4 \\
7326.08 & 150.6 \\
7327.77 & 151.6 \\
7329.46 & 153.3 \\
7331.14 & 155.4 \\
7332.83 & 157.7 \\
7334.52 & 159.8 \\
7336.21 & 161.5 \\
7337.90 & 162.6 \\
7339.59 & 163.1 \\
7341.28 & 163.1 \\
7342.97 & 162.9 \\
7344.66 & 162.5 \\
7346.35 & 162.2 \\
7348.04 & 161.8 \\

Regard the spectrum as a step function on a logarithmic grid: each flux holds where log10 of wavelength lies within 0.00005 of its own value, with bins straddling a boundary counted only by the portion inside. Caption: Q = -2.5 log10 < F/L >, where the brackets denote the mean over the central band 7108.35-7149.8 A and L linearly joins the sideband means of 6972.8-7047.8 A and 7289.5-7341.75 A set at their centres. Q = 0.280 mag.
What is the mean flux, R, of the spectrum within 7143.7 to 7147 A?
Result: 103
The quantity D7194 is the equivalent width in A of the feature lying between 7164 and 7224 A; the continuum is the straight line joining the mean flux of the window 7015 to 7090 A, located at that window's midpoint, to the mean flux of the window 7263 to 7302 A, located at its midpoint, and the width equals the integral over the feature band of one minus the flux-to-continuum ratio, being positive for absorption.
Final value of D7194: 9.7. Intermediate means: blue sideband 137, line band 120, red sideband 148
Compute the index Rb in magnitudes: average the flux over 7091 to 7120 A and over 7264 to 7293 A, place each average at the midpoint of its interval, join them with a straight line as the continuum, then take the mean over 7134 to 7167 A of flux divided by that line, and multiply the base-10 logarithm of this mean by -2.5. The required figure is 0.17 mag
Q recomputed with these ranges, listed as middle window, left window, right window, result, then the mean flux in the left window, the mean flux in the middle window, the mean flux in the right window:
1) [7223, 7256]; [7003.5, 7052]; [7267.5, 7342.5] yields 0.111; 142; 135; 152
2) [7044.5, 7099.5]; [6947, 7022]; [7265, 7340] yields 0.046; 129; 129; 152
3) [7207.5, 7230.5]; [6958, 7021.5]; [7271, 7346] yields 0.180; 130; 124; 153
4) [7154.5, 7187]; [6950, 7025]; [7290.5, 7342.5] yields 0.227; 130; 116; 154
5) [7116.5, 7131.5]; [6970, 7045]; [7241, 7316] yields 0.216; 135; 115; 147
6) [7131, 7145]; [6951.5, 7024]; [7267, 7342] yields 0.352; 130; 101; 152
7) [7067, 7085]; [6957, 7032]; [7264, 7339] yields 0.052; 131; 130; 151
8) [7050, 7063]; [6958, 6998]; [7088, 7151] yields -0.141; 127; 135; 112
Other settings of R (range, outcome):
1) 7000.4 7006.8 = 133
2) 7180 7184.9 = 122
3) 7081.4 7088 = 128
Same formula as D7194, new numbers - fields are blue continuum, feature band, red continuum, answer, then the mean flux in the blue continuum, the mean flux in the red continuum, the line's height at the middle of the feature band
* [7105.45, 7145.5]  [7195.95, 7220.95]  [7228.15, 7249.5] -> 1.65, 112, 135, 129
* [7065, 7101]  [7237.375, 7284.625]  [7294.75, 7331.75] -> 1.26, 124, 153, 146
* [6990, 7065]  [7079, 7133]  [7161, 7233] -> 5.11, 138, 121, 130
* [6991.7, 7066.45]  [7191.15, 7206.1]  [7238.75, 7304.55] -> 2.28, 138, 145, 143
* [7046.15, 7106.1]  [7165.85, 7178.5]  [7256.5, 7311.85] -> 1.87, 127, 148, 137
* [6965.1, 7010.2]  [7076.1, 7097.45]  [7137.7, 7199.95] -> -0.46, 128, 115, 121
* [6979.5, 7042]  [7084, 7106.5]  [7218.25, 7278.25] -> 3.20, 135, 138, 136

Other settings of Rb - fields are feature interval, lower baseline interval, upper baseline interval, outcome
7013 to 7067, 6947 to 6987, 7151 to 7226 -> -0.138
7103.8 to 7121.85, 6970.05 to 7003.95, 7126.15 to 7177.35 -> -0.075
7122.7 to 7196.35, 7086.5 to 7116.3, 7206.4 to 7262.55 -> 0.106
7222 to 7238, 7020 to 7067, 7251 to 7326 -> 0.124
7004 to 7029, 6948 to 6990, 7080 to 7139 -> -0.121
